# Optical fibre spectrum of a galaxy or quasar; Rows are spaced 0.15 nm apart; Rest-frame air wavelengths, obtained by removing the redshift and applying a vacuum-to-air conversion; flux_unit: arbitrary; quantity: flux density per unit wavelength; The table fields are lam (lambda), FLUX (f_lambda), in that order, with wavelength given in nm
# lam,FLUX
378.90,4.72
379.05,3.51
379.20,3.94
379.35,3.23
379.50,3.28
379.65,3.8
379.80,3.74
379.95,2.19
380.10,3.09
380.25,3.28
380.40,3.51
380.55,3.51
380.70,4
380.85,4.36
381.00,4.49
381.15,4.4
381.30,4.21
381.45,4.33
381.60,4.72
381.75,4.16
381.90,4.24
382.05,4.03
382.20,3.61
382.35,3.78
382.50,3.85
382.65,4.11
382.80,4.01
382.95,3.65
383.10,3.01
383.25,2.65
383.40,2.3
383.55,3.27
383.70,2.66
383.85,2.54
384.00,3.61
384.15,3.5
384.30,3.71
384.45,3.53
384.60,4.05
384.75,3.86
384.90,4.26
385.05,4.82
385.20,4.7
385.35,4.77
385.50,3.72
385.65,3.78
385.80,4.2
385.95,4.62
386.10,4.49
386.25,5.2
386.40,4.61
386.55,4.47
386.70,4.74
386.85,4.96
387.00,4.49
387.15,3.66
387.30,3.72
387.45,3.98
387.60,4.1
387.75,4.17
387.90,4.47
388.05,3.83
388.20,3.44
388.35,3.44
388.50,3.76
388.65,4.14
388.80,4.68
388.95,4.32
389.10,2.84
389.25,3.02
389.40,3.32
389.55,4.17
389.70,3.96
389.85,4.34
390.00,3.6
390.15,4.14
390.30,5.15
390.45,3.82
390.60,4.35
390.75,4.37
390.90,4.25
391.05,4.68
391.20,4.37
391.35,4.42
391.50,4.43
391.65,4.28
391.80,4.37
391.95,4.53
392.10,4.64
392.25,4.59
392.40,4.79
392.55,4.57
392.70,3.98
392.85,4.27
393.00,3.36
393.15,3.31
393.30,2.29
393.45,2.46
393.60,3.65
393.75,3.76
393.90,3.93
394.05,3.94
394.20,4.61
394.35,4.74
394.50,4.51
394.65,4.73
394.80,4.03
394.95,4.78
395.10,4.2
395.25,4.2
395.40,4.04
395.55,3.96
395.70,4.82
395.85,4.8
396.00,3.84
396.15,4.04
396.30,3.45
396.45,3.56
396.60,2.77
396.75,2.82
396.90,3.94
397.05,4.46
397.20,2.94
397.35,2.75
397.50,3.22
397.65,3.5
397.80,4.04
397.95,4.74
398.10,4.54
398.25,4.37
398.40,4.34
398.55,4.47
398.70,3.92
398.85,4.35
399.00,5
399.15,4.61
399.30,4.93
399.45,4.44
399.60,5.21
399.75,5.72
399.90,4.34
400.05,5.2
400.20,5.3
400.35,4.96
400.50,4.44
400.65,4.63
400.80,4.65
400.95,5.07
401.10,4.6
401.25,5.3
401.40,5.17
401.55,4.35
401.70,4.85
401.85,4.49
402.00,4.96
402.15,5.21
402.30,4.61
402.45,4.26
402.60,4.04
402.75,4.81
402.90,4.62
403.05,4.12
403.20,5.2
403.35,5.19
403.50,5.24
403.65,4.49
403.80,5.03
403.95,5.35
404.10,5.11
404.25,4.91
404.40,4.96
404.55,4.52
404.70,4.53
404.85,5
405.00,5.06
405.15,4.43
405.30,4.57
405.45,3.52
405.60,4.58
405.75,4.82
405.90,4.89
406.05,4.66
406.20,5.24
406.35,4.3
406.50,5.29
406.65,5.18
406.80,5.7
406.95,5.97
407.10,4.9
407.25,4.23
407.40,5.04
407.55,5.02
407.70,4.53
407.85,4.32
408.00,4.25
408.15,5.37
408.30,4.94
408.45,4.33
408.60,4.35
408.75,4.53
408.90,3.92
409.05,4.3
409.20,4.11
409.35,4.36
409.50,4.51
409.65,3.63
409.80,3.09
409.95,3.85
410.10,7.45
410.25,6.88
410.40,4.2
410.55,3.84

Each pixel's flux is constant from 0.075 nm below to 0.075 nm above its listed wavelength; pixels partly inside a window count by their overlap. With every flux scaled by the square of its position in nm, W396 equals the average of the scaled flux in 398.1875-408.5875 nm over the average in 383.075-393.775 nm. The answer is 1.29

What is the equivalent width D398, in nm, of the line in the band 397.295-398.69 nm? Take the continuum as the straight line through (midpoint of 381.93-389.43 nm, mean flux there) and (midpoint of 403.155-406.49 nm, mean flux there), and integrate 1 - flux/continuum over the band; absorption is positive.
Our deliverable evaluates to 0.15 nm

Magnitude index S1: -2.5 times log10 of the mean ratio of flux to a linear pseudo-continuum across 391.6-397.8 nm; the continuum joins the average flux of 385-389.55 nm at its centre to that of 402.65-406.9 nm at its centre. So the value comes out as 0.13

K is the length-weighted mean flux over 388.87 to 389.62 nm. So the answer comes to 3.54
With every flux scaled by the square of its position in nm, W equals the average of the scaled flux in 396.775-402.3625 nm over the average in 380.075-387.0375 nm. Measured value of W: 1.24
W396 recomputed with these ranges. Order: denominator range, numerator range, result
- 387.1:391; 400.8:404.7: 1.30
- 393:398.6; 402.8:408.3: 1.30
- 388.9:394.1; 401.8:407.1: 1.29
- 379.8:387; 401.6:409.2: 1.36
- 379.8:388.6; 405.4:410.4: 1.36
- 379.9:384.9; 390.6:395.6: 1.20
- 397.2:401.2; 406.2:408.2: 1.14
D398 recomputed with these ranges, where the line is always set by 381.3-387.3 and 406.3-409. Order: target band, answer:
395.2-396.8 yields 0.190 nm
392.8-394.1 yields 0.265 nm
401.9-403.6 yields -0.047 nm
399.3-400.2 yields -0.099 nm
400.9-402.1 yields -0.074 nm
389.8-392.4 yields -0.111 nm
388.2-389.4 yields 0.124 nm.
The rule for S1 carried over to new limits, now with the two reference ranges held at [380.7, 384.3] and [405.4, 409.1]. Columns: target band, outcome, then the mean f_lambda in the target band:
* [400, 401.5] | -0.10 mag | 4.92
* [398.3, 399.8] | -0.07 mag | 4.68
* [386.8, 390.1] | 0.01 mag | 3.92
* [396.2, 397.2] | 0.23 mag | 3.47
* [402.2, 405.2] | -0.04 mag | 4.78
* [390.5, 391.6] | -0.08 mag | 4.39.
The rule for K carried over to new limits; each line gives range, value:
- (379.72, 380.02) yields 2.99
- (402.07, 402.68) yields 4.54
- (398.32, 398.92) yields 4.27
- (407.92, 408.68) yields 4.65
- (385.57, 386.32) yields 4.45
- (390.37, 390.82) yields 4.19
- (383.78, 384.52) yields 3.38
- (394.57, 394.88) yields 4.39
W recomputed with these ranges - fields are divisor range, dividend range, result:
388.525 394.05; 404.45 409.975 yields 1.24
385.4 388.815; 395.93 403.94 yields 1.13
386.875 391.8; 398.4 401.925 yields 1.24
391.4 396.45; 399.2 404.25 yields 1.23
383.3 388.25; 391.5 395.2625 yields 1.07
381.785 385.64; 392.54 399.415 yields 1.15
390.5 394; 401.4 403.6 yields 1.22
